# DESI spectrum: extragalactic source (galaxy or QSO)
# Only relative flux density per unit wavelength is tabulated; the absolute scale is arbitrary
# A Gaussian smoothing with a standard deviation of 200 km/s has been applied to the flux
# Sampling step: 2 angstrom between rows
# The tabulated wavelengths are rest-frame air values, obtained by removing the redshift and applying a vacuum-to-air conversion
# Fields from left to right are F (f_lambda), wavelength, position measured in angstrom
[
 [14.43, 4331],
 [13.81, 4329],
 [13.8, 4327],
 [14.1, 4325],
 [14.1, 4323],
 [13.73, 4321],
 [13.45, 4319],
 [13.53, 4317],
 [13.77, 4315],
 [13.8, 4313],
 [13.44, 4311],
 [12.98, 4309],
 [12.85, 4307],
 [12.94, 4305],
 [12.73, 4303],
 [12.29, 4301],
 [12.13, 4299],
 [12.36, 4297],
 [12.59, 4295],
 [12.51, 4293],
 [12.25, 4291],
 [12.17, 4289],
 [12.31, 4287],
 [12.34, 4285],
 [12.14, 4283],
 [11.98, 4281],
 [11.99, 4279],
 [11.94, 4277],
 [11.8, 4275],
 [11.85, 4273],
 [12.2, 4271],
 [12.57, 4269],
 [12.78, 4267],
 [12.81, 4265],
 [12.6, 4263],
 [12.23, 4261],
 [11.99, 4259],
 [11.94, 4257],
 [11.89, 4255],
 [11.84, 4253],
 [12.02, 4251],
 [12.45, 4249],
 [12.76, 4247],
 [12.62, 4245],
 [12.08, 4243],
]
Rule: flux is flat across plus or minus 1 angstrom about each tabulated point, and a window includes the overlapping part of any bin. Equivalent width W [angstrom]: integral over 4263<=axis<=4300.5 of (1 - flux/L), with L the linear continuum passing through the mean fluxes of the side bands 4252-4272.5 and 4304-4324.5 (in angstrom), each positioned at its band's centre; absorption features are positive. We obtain 1.3 angstrom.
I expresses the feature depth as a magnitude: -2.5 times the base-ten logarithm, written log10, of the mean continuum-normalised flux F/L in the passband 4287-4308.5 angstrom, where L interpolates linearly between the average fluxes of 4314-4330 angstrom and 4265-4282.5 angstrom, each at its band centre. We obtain 0.042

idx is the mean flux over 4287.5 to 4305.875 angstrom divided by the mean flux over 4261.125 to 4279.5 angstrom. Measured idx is 1.01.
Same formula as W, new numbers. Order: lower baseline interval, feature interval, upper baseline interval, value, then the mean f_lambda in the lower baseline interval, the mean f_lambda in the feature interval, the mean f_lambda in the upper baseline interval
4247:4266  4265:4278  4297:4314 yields 0.2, 12.2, 12.2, 12.9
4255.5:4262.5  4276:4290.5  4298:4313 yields 0.4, 12.1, 12.1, 12.8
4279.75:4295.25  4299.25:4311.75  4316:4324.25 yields 0.2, 12.3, 12.8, 13.7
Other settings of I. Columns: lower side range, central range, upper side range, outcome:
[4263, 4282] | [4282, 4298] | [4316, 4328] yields 0.039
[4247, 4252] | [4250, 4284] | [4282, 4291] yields 0.013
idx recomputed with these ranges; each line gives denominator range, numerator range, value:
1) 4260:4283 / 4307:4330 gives 1.11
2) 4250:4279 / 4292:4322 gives 1.07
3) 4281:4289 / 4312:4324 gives 1.12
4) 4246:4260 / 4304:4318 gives 1.10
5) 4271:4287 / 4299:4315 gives 1.08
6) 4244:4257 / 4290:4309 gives 1.02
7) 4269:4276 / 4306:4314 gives 1.10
